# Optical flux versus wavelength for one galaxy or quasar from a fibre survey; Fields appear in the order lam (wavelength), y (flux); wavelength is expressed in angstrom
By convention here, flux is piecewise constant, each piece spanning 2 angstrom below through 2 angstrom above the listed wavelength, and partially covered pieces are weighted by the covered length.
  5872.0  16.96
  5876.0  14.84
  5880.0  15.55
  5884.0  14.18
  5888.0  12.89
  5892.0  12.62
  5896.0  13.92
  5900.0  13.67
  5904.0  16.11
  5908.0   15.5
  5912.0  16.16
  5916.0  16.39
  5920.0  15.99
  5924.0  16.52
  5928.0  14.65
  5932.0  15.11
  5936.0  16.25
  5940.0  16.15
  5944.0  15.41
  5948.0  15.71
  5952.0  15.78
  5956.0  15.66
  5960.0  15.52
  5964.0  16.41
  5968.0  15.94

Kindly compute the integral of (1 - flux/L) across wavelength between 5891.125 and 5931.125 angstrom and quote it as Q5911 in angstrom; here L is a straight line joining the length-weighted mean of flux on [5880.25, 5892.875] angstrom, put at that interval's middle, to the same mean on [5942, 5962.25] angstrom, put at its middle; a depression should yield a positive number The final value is -2.4 angstrom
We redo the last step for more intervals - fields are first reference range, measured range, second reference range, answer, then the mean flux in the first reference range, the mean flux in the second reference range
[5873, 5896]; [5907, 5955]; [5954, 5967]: -2.0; 14.1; 15.9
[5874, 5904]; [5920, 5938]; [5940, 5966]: -0.6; 14.1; 15.8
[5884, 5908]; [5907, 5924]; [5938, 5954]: -1.6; 14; 15.8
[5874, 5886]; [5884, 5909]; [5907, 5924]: 2.2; 14.9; 16.1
